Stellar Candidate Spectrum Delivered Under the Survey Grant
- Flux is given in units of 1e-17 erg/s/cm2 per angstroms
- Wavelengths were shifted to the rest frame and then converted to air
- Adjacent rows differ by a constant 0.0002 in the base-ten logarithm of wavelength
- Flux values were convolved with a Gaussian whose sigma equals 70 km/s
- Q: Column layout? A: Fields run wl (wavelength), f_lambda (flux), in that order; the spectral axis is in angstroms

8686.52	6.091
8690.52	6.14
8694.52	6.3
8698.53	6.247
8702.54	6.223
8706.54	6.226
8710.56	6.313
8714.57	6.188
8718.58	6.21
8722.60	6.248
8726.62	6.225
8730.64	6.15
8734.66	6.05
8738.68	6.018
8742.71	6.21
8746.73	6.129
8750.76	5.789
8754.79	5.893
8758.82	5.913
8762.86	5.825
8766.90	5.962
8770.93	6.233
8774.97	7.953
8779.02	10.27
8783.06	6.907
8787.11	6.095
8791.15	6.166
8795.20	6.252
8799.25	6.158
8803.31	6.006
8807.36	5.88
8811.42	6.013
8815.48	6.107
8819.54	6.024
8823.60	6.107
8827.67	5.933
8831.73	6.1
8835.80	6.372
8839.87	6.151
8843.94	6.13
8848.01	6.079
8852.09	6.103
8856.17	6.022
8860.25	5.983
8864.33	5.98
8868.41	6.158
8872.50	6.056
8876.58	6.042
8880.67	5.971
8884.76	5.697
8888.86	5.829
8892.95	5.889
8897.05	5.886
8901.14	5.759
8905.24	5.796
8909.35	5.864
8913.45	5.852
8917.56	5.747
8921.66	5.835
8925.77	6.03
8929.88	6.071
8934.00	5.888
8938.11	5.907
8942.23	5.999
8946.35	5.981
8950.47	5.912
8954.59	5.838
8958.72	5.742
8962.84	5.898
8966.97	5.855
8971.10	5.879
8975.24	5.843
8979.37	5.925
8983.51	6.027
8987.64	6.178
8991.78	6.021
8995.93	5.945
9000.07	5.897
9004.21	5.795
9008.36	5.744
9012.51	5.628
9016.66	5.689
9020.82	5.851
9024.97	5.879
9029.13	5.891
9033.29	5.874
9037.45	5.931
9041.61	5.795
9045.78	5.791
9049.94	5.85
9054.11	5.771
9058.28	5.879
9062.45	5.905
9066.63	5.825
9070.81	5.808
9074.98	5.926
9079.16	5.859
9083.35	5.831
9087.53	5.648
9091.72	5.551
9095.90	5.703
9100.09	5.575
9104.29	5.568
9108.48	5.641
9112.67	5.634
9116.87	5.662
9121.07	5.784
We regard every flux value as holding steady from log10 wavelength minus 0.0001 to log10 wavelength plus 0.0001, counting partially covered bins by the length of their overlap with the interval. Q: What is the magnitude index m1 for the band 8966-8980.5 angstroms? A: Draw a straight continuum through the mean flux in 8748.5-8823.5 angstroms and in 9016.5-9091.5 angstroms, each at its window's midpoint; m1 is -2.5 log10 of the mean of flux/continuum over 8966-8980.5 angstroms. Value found 0.02 mag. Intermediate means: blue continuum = 6.4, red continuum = 5.83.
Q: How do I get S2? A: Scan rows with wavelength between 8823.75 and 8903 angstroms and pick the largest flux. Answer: 6.372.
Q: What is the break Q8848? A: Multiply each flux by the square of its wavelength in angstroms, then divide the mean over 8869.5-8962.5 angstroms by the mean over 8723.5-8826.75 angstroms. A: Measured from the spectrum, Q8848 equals 0.96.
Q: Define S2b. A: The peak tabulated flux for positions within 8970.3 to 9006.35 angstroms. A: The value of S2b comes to 6.178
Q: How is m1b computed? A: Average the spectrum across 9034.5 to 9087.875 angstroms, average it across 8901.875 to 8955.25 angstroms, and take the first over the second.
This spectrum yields 0.99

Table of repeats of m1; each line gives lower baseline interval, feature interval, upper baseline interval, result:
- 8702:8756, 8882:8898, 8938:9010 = 0.03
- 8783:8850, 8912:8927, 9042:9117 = 0.02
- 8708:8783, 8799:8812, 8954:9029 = 0.05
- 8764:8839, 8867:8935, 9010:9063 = 0.05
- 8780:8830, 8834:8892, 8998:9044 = 0.01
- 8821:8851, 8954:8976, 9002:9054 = 0.01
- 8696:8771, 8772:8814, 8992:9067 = -0.12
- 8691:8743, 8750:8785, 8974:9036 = -0.11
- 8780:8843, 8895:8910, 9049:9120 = 0.04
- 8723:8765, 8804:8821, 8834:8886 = 0.01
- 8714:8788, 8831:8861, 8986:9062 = 0.02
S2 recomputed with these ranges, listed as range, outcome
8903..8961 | 6.071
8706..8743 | 6.313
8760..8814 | 10.27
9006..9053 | 5.931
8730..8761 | 6.21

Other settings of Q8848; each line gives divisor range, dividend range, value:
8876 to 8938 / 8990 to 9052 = 1.02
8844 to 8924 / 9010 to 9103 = 1.02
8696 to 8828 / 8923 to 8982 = 0.98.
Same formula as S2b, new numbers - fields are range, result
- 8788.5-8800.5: 6.252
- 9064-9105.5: 5.926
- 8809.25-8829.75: 6.107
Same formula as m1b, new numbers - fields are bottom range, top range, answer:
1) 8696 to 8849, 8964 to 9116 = 0.93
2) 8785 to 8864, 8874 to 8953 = 0.97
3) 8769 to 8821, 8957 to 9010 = 0.89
